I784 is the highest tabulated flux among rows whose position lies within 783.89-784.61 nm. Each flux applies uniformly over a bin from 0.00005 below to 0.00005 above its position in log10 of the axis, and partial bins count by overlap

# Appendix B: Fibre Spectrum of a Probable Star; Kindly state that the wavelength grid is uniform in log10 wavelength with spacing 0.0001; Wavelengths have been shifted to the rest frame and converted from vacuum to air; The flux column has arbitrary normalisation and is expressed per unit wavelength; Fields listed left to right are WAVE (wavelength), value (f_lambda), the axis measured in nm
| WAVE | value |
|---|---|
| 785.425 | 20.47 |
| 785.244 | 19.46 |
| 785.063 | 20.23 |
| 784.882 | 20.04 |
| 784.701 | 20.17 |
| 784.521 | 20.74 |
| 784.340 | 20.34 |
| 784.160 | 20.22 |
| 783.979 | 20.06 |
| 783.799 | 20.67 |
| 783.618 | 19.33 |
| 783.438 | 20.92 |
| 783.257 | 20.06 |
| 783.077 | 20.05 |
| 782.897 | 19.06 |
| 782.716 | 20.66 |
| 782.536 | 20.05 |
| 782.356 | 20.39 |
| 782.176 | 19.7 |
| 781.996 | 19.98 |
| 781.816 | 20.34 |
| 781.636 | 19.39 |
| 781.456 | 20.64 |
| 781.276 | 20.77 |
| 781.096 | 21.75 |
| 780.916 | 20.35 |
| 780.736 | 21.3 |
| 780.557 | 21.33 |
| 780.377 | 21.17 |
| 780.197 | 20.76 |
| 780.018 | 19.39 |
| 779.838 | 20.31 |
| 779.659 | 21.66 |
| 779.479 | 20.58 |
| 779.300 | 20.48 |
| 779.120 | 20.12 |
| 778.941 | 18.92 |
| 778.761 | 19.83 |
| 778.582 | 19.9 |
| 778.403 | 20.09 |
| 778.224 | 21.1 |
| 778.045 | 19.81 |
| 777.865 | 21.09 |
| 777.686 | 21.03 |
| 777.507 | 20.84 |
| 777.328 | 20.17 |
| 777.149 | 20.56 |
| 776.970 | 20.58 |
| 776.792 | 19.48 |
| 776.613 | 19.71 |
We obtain 20.74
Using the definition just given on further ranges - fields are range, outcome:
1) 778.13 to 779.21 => 21.1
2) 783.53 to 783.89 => 20.67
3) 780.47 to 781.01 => 21.33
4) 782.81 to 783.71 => 20.92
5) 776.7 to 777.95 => 21.09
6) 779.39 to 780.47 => 21.66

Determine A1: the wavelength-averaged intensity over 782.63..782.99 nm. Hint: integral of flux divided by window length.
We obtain 19.8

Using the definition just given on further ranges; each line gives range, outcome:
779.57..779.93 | 21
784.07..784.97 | 20.3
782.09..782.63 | 20.1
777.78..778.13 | 20.4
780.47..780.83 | 21.3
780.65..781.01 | 20.8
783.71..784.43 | 20.3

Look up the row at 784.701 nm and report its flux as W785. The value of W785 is 20.17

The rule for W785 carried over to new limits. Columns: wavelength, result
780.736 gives 21.3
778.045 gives 19.81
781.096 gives 21.75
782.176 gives 19.7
